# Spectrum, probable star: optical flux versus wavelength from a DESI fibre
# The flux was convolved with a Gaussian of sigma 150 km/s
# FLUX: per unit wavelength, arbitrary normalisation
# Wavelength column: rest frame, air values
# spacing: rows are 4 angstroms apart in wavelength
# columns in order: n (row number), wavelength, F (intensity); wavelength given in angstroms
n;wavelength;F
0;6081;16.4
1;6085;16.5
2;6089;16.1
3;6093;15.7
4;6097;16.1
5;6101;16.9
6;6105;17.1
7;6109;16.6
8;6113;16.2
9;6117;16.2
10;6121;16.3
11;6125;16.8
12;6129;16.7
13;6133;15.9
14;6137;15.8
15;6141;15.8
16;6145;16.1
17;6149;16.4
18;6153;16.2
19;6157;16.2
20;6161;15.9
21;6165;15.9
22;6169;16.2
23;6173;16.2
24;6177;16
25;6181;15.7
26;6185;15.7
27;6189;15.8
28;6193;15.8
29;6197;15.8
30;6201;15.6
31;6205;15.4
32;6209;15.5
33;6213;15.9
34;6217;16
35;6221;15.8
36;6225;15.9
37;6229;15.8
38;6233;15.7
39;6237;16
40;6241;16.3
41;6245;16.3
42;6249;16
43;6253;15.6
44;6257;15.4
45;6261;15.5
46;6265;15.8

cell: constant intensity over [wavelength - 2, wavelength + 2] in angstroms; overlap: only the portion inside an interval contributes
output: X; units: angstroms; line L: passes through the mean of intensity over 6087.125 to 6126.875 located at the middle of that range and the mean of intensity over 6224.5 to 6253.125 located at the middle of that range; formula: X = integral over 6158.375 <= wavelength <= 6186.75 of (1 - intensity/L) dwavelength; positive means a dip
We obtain 0.4 angstroms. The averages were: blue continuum 16.4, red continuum 16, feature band 16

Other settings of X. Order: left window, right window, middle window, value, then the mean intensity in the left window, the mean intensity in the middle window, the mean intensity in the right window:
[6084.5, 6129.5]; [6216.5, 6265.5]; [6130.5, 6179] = 0.5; 16.4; 16.1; 15.9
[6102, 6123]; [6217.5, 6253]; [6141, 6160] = 0.2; 16.5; 16.2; 16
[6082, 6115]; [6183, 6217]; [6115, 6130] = -0.2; 16.4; 16.5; 15.7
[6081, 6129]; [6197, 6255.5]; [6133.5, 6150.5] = 0.3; 16.4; 16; 15.8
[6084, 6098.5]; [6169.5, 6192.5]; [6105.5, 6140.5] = -0.7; 16.1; 16.3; 15.9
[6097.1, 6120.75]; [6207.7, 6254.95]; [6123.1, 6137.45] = 0.1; 16.5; 16.4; 15.9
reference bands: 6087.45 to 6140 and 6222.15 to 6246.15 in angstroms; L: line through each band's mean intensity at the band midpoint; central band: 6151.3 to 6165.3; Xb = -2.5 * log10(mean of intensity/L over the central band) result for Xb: 0.009 mag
